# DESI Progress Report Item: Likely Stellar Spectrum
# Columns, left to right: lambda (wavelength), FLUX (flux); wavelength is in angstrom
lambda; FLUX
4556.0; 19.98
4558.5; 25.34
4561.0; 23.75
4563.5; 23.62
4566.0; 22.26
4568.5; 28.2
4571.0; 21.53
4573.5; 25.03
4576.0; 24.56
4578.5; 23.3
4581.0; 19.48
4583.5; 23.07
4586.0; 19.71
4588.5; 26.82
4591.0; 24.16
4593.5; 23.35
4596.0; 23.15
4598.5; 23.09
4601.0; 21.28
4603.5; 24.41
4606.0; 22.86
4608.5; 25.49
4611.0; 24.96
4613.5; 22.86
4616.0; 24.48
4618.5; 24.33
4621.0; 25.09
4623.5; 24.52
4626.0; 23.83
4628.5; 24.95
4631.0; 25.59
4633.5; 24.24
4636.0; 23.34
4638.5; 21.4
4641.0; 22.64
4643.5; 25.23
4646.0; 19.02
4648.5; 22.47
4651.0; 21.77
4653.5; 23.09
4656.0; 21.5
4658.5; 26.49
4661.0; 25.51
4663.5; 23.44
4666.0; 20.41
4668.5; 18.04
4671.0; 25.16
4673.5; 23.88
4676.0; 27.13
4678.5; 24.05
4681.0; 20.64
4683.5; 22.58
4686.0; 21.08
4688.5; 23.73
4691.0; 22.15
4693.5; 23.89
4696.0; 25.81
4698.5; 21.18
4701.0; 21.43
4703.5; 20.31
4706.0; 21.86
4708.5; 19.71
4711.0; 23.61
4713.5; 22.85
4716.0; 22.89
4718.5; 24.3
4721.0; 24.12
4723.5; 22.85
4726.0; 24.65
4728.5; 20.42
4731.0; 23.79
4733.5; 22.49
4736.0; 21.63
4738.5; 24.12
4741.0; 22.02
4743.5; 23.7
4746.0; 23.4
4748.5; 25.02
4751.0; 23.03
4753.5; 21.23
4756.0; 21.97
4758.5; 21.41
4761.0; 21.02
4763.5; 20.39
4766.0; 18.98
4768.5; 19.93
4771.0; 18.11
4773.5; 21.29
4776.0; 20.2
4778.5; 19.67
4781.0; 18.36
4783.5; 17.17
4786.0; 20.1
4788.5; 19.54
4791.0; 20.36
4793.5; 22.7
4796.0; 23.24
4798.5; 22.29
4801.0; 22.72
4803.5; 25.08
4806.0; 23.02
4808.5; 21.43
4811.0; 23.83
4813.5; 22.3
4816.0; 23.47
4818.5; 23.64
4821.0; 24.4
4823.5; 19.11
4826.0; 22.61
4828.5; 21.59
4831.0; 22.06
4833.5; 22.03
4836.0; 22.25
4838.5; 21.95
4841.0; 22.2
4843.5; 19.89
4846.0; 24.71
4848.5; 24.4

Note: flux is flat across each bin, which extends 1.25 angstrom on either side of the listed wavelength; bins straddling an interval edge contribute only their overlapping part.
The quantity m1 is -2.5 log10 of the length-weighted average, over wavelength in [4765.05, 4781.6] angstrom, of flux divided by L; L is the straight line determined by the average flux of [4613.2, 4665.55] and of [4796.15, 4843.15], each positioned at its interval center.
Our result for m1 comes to 0.17 mag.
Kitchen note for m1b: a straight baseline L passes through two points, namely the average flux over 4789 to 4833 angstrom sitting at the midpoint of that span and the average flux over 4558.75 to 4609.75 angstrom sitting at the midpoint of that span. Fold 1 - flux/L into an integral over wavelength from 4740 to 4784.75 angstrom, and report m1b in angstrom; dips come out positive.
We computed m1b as 3.5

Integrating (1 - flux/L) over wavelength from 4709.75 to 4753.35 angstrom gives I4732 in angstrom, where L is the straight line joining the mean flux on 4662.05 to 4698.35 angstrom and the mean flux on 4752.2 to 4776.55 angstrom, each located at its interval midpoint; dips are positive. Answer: -3.6 angstrom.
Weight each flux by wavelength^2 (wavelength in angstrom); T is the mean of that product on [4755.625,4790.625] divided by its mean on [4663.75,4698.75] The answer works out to 0.90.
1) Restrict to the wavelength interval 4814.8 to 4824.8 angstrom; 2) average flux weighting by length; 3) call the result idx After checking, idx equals 22.7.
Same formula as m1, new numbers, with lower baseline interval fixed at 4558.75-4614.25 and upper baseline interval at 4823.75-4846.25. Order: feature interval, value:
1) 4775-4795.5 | 0.12 mag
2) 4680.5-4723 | 0.01 mag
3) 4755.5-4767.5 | 0.09 mag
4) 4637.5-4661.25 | 0.01 mag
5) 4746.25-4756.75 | -0.02 mag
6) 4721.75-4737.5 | -0.01 mag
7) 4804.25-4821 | -0.05 mag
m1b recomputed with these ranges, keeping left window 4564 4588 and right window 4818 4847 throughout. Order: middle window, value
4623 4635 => -0.9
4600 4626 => -1.2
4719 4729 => -0.3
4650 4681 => -0.6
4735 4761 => -0.2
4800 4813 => -0.5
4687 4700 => -0.3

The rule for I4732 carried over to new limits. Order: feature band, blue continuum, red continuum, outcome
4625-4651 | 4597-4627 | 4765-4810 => 0.3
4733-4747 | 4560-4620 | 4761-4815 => -0.8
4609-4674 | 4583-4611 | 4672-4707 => -0.6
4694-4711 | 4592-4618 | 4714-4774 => 0.5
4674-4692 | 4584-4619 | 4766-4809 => -0.6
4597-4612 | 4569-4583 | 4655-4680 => -0.3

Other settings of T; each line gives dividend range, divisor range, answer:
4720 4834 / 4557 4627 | 1.00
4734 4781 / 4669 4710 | 0.97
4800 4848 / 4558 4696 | 1.05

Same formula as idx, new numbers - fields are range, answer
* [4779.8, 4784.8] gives 17.8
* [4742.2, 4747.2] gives 23.5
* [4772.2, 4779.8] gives 20.4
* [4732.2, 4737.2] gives 22.1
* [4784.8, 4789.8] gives 19.8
